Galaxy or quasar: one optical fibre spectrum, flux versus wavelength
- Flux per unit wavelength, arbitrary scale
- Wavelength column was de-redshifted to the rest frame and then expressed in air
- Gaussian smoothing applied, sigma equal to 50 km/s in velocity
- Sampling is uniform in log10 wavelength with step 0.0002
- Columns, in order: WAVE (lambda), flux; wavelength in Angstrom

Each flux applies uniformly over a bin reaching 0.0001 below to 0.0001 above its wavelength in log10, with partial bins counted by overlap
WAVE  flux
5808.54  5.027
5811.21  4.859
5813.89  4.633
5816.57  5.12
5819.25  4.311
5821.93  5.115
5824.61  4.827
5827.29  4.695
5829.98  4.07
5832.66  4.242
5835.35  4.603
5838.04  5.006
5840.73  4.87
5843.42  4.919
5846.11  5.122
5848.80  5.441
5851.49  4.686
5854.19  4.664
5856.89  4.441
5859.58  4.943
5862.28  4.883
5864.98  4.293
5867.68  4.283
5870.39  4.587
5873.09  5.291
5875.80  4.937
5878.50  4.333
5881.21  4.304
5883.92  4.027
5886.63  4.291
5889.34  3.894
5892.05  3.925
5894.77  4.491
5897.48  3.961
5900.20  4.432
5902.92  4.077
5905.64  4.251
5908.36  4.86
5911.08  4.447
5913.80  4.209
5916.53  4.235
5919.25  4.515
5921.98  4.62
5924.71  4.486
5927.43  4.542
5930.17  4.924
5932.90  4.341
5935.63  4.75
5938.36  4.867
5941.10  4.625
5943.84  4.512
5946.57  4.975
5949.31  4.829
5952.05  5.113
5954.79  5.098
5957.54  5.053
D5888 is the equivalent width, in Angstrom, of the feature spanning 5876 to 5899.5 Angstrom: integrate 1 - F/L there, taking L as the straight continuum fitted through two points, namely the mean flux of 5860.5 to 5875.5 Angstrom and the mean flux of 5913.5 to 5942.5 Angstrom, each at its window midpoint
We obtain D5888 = 2.3 Angstrom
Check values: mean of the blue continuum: 4.69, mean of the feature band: 4.2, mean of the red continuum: 4.57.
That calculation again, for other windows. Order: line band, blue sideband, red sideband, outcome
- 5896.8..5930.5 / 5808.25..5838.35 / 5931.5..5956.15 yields 2.4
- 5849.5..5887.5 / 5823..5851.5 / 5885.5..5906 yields -1.2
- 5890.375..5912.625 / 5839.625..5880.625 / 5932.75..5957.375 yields 2.3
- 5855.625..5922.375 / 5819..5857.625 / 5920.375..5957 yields 4.7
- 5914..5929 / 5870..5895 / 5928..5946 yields 0.4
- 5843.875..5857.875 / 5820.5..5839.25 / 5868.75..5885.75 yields -0.8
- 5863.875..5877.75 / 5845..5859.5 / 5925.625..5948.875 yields 0.5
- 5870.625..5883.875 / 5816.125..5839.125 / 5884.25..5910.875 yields -0.8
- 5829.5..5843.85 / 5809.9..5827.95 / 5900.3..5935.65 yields 0.3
